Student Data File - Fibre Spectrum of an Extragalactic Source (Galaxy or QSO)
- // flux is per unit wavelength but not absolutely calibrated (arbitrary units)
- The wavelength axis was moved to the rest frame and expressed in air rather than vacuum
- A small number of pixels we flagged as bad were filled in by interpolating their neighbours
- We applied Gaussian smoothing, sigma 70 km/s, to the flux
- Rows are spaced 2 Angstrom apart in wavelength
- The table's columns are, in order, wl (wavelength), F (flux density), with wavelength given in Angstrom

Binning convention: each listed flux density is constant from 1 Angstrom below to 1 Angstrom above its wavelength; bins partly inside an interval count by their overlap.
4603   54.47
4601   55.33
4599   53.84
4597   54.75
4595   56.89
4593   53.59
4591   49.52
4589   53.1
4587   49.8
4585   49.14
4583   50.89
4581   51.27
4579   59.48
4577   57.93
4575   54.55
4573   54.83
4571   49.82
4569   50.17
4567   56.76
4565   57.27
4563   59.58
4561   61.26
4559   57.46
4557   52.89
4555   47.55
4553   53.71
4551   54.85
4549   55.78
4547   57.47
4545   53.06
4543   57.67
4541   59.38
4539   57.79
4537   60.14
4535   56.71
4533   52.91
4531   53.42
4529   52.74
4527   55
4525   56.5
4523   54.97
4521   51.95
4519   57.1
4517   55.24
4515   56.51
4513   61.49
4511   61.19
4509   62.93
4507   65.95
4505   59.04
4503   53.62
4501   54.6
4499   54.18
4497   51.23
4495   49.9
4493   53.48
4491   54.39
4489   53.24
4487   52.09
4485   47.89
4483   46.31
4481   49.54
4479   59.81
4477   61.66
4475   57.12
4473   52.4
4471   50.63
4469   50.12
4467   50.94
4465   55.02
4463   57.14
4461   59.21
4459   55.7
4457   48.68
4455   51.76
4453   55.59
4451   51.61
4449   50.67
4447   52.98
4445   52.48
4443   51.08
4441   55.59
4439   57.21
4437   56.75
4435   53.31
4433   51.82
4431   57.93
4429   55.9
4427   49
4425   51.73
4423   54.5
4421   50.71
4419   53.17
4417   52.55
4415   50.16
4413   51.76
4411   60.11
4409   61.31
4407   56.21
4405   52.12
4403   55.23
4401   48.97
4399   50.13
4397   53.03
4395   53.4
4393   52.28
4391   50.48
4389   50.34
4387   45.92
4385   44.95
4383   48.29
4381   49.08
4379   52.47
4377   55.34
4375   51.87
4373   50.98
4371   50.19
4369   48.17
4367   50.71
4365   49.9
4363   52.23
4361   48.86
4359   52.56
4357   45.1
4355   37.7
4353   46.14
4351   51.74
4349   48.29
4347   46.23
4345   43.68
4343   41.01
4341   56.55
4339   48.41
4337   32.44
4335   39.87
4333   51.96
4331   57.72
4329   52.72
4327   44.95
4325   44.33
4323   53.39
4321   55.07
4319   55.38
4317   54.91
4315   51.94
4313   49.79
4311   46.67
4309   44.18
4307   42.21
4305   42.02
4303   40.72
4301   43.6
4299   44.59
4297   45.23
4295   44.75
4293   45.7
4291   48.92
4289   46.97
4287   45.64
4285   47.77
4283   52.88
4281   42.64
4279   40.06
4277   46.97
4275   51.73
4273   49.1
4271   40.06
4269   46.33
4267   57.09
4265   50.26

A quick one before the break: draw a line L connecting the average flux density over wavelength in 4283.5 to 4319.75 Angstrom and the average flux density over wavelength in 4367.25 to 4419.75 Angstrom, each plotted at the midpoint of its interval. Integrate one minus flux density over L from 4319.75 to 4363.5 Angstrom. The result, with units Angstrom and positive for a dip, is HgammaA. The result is 1.1 Angstrom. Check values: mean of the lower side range 46.7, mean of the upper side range 51.8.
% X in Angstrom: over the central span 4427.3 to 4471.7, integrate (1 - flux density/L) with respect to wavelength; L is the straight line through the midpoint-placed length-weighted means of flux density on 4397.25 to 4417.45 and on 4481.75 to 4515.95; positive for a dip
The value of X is 0.62 Angstrom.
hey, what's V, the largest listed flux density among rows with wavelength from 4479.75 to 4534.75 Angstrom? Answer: 65.95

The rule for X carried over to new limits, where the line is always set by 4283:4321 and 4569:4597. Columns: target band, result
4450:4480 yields -2.3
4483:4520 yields -3.0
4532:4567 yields -2.6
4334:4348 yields 1.1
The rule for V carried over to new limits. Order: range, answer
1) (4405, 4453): 61.31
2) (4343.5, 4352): 51.74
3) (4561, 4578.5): 61.26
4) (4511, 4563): 61.49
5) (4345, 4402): 55.34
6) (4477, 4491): 61.66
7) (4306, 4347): 57.72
